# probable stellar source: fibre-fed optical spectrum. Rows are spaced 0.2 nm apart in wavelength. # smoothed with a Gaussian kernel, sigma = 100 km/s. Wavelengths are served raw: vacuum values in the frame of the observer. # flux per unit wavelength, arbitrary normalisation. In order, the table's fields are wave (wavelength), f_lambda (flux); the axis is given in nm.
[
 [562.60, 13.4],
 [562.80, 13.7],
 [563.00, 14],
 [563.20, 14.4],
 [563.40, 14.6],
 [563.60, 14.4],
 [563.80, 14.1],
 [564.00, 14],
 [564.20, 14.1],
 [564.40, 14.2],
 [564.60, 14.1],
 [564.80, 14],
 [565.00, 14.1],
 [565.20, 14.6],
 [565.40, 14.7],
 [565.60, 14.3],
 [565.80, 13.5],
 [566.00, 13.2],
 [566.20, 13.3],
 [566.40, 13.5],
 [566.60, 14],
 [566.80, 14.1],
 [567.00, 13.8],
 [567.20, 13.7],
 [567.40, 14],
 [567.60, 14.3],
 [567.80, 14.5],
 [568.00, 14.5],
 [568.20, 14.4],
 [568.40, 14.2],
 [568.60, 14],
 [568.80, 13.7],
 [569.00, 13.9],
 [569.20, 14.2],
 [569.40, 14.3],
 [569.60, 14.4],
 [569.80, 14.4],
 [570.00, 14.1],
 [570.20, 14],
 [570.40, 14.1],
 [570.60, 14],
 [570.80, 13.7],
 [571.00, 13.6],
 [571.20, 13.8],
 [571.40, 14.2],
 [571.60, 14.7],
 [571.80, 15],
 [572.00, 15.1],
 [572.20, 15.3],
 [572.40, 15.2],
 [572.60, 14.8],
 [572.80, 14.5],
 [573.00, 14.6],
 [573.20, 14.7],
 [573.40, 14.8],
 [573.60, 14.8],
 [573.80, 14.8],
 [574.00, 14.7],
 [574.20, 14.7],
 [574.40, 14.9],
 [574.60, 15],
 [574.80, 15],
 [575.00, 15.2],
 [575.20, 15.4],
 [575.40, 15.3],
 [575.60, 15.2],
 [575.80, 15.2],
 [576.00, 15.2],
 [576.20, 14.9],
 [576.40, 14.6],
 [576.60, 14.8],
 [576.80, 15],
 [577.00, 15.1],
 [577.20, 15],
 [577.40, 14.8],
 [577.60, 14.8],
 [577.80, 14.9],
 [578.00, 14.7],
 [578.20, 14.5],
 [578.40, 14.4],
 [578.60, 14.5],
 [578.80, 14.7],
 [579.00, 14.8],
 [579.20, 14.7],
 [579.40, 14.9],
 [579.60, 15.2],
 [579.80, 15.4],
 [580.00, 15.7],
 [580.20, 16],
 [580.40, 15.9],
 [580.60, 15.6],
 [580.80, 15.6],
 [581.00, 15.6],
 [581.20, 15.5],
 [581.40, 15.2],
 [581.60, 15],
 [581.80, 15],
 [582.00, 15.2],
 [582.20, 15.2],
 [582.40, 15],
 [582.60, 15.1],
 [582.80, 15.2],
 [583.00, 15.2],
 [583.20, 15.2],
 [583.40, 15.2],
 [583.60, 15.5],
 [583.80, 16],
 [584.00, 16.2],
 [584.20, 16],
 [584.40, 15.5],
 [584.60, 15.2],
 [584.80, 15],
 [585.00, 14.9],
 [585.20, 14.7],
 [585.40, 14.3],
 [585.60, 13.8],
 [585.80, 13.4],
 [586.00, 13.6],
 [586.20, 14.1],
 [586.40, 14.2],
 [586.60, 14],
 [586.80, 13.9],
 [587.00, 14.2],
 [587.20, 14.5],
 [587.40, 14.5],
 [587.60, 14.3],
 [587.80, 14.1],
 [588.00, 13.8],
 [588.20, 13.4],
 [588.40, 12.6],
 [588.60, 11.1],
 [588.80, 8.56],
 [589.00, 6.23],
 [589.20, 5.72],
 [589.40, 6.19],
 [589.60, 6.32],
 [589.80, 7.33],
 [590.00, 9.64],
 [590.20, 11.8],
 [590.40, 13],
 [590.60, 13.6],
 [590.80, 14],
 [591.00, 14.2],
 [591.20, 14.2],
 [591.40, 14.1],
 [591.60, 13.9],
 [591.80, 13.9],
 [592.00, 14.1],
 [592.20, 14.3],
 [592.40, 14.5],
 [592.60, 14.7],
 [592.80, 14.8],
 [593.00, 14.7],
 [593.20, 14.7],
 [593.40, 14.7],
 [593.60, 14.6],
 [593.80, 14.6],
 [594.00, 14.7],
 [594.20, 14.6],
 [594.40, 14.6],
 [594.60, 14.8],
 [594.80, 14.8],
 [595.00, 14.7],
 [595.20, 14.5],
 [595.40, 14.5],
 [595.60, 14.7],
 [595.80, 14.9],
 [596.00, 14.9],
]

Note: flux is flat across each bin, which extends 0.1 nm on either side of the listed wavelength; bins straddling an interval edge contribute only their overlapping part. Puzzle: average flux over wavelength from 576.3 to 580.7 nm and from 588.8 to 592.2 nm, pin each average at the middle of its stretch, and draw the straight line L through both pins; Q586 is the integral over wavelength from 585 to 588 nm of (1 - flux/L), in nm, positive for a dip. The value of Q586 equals -0.410 nm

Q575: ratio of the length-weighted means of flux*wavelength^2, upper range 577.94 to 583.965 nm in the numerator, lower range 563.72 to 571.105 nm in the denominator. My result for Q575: 1.1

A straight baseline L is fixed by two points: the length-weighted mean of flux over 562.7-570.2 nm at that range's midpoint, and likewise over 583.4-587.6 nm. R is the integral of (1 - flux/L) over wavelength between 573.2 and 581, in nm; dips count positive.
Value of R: -0.326 nm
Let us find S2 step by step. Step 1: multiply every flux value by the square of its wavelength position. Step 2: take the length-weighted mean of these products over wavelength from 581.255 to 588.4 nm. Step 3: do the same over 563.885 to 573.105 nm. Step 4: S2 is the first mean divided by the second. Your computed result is 1.1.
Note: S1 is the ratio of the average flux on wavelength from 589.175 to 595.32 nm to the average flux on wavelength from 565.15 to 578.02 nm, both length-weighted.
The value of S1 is 0.91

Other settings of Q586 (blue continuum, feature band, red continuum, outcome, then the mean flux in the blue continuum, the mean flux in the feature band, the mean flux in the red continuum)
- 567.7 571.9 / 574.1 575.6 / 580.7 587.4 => -0.07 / 14.2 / 15.1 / 14.9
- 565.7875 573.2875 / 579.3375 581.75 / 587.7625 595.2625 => -0.35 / 14.2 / 15.5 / 12.8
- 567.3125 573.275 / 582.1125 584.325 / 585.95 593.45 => -0.37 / 14.3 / 15.4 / 12.7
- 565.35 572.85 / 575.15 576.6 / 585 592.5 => -0.16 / 14.2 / 15.1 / 12.6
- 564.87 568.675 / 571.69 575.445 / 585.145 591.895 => -0.39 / 14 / 14.9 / 12.4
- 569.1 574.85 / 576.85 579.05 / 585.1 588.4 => -0.07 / 14.5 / 14.7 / 14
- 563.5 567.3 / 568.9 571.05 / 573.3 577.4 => 0.05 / 14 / 14.1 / 15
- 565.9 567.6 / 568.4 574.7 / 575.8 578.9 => -0.10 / 13.7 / 14.4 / 14.8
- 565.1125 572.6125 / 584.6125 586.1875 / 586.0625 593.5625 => -0.16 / 14.2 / 14.3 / 12.7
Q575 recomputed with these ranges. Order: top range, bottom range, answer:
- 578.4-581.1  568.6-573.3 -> 1.10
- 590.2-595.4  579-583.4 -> 0.97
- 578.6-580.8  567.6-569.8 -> 1.12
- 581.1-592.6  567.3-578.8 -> 0.97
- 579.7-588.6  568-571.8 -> 1.10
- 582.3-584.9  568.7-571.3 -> 1.15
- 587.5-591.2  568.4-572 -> 0.83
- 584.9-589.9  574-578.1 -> 0.84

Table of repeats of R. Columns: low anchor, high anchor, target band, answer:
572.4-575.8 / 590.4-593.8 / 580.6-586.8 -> -0.169 nm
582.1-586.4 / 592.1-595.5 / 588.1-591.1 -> 0.919 nm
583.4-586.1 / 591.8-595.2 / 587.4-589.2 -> 0.392 nm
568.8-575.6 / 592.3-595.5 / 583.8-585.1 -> -0.079 nm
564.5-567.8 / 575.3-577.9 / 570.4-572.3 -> 0.015 nm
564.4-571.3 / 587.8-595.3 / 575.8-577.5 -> -0.172 nm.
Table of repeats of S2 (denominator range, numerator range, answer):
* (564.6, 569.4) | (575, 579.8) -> 1.10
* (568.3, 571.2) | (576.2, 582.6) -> 1.11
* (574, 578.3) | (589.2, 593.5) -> 0.89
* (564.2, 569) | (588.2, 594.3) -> 0.96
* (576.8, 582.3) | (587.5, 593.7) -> 0.85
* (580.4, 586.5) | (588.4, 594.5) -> 0.85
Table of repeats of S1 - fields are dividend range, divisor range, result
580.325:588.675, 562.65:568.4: 1.05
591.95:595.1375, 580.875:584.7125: 0.95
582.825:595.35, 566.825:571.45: 0.96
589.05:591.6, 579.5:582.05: 0.70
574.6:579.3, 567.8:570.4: 1.05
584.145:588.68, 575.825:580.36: 0.94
